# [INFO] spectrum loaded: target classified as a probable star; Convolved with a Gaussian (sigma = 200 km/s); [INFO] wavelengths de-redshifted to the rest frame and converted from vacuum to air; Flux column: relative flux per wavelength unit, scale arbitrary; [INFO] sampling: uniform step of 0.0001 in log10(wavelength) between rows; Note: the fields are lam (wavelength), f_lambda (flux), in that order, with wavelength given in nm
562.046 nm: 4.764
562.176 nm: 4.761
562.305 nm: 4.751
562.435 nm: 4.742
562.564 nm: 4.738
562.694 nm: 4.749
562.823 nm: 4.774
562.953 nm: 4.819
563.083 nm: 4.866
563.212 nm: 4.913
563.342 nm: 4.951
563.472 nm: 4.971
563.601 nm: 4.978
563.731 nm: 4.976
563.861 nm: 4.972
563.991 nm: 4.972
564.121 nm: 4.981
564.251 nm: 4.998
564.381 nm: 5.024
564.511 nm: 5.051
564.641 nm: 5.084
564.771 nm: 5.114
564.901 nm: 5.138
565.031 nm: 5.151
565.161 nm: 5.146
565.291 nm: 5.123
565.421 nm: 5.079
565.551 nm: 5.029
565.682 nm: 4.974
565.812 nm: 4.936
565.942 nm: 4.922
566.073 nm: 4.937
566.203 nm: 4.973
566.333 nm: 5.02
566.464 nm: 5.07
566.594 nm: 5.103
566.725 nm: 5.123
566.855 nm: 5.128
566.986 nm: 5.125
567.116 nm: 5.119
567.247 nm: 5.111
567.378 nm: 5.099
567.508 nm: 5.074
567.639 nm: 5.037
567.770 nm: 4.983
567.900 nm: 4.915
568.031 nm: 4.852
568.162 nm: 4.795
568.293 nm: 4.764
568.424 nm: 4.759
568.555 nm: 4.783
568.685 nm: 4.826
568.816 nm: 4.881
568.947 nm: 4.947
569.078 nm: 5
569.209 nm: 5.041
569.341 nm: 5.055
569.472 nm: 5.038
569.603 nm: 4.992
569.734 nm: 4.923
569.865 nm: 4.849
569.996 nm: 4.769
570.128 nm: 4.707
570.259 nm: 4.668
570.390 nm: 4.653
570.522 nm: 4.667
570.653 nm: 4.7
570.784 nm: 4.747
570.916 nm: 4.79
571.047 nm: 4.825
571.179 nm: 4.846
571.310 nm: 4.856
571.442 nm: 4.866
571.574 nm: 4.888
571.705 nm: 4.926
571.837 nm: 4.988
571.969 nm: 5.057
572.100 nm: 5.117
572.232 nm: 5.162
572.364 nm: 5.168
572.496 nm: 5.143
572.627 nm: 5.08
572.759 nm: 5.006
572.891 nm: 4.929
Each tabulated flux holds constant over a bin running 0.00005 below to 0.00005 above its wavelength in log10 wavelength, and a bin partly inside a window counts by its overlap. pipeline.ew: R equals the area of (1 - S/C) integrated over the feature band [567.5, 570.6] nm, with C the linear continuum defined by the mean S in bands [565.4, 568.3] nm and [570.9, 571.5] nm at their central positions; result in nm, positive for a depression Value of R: 0.03 nm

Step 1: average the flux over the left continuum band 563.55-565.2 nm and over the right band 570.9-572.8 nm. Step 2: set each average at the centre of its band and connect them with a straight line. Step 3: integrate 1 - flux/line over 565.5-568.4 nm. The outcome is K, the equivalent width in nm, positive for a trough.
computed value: 0.01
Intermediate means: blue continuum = 5.04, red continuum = 4.99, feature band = 5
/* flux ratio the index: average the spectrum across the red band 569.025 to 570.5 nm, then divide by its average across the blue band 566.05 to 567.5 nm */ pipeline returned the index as 0.96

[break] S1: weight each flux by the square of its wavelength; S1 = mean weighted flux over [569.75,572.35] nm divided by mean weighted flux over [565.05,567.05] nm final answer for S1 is 0.98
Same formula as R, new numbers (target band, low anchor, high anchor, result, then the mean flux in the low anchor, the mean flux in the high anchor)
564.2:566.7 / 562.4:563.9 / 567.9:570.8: -0.10 nm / 4.87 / 4.84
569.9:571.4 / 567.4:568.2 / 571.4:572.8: 0.08 nm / 4.96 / 5.04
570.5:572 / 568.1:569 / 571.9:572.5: 0.06 nm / 4.82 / 5.13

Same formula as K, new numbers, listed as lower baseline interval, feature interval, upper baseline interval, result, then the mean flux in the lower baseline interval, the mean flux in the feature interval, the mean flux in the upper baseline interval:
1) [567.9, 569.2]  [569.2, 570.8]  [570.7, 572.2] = 0.02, 4.86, 4.83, 4.9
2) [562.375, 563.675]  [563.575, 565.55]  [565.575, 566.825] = -0.05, 4.85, 5.05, 5.01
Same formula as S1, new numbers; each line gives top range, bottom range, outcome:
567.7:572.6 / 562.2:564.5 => 1.02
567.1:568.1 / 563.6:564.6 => 1.02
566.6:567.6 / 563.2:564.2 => 1.04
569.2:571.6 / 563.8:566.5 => 0.98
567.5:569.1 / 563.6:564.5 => 0.99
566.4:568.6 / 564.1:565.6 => 0.99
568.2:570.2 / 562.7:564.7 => 1.01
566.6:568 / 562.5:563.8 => 1.06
